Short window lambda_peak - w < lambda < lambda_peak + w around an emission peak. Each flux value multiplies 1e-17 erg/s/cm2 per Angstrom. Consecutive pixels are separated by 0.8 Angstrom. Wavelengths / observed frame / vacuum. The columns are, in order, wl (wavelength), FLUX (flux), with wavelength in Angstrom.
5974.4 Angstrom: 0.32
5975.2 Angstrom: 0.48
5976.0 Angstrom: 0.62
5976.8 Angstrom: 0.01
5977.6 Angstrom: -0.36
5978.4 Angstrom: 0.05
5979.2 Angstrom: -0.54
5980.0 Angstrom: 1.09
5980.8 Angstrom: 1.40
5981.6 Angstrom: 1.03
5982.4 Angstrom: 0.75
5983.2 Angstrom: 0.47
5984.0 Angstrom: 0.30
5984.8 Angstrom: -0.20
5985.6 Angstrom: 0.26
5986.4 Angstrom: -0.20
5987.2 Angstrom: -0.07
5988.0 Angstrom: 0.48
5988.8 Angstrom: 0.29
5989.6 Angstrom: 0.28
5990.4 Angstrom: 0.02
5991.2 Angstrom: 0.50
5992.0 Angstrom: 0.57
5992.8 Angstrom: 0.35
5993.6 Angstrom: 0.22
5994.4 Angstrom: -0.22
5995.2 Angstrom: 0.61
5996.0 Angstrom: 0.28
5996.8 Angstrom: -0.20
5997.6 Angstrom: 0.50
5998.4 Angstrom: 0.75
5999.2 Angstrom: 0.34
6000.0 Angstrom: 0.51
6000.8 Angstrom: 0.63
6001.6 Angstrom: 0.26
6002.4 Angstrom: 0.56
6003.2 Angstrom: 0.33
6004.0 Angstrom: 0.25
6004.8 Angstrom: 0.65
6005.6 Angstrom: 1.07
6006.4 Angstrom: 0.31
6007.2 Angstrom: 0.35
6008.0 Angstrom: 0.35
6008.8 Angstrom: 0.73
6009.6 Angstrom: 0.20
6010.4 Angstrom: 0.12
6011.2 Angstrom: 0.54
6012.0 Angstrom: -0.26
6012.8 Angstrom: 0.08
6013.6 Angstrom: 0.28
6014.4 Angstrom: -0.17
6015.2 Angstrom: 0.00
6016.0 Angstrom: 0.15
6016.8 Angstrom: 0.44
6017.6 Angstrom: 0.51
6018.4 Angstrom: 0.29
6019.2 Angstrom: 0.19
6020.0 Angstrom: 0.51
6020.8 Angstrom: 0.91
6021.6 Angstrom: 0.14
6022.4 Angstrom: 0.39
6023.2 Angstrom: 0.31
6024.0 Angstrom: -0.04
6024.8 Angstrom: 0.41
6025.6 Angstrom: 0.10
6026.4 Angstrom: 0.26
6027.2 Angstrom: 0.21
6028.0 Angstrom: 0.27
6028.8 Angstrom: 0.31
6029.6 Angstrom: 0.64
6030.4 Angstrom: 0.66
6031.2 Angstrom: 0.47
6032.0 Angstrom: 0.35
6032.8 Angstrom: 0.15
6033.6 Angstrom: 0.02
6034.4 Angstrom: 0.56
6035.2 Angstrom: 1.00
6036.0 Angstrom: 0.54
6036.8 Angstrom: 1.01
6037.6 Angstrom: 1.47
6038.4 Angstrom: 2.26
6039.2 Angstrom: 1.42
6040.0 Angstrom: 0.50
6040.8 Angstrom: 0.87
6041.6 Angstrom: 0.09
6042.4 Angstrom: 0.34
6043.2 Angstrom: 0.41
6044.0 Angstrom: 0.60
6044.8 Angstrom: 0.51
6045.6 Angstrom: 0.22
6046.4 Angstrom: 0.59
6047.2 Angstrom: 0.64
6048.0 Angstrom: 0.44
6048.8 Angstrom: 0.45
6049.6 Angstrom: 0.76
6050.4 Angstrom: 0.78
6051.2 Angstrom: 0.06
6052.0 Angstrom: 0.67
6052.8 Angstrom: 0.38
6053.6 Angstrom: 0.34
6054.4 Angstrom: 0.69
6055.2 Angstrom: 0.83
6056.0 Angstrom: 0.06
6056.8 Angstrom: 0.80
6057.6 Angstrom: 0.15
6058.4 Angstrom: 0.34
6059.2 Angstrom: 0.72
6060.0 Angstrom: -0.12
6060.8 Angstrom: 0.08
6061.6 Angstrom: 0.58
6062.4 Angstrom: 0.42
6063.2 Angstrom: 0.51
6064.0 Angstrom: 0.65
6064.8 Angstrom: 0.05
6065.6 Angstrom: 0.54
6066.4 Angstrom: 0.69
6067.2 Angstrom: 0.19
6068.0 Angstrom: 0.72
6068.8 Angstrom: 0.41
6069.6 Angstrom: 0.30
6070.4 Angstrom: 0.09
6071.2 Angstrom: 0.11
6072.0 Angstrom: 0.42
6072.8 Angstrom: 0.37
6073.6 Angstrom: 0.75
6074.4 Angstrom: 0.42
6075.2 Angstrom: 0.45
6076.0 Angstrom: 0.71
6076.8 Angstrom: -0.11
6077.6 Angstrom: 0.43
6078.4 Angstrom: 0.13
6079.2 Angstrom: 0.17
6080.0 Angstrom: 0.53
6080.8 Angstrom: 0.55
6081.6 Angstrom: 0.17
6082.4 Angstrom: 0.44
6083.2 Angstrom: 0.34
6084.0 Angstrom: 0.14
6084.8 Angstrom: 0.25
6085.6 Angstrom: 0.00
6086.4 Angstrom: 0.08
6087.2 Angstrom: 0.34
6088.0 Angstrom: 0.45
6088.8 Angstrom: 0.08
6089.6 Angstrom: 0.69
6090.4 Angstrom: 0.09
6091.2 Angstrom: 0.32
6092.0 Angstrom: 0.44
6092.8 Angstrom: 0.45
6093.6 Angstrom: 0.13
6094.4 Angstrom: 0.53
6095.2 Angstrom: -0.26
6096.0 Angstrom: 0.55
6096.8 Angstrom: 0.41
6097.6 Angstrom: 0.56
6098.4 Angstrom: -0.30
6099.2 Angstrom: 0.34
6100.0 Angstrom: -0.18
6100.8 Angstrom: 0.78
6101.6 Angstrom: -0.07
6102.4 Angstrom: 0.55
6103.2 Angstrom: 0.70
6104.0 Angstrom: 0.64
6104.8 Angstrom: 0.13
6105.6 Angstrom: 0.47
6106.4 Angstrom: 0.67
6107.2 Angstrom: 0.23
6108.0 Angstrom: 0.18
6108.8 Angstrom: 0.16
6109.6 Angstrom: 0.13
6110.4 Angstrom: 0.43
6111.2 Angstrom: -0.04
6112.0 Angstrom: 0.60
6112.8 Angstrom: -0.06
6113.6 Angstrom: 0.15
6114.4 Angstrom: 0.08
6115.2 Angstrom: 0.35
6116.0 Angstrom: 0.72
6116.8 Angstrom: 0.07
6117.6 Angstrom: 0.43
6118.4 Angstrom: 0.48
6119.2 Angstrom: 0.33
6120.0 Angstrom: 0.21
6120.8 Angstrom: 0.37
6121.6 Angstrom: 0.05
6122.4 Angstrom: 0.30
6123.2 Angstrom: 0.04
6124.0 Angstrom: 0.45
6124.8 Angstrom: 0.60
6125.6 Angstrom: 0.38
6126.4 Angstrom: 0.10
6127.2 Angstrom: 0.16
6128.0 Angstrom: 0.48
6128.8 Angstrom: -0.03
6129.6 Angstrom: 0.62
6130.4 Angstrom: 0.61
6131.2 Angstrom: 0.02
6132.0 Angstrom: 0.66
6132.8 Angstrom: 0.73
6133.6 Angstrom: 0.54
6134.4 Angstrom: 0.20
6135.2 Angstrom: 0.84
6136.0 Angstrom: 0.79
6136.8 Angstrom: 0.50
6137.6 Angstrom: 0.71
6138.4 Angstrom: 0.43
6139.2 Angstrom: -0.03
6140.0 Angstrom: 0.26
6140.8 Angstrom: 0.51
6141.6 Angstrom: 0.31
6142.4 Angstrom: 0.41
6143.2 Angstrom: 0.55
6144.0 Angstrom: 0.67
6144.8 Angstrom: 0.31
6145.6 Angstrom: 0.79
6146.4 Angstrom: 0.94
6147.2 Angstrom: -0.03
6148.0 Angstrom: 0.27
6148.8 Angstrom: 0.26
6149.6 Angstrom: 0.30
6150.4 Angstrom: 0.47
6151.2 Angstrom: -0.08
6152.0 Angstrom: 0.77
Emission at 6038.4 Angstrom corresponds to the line [O III] 5007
